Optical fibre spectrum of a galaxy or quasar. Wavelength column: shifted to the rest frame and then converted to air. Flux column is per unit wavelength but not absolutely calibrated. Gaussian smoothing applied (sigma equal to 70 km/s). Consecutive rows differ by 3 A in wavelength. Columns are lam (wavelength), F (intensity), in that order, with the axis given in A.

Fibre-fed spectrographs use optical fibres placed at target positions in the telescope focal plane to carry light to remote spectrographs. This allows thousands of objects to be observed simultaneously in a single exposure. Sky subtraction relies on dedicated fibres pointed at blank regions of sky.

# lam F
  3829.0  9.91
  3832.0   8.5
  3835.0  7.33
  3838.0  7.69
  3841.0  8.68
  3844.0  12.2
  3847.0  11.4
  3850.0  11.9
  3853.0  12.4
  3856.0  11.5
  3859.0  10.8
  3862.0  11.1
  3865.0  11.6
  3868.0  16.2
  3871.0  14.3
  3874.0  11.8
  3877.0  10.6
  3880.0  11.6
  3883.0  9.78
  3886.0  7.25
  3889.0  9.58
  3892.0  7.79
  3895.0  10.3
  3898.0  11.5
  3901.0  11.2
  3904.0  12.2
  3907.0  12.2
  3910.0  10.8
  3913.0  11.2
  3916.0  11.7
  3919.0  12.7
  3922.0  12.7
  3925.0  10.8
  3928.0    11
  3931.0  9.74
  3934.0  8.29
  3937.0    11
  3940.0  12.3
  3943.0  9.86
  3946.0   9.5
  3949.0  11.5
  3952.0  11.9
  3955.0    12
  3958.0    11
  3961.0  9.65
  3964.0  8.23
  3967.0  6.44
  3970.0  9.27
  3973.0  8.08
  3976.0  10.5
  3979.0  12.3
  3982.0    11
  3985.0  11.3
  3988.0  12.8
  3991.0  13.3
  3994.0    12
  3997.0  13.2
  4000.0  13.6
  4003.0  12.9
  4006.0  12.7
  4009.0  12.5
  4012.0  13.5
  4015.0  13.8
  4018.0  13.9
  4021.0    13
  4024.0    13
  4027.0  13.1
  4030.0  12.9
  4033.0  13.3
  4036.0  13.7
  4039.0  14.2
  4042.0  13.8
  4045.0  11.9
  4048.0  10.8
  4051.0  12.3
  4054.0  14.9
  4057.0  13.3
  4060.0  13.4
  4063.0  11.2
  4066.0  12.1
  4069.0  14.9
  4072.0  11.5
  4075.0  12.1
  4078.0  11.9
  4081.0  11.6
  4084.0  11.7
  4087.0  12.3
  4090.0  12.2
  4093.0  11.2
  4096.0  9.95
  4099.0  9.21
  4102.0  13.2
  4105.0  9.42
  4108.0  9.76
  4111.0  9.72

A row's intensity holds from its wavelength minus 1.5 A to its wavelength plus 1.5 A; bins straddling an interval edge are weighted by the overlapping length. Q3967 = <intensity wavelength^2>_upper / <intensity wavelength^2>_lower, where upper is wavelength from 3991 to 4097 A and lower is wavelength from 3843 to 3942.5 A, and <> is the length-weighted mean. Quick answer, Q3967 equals 1.22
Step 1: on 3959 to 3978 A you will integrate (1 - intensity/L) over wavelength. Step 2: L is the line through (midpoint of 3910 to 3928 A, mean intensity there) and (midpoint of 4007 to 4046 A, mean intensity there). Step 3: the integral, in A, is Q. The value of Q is 5.5 A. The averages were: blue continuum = 11.7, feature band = 8.85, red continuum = 13.3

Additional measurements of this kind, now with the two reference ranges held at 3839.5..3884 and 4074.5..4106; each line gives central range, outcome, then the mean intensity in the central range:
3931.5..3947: 1.91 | 10.2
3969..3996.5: 0.61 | 11.3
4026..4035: -1.32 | 13.1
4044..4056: -1.17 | 12.5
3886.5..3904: 2.38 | 10.1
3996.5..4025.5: -4.35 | 13.2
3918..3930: -0.04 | 11.7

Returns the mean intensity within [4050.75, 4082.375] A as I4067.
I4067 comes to 12.7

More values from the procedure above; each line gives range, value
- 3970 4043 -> 12.6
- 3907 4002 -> 11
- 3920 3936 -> 10.6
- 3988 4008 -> 12.9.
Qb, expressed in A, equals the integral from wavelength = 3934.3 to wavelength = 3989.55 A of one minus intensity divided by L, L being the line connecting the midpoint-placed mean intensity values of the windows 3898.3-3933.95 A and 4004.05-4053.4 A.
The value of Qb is 7.4 A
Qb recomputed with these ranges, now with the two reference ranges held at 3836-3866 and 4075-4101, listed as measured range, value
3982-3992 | -1.0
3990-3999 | -1.4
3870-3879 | -1.0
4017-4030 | -2.3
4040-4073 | -4.4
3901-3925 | -1.8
